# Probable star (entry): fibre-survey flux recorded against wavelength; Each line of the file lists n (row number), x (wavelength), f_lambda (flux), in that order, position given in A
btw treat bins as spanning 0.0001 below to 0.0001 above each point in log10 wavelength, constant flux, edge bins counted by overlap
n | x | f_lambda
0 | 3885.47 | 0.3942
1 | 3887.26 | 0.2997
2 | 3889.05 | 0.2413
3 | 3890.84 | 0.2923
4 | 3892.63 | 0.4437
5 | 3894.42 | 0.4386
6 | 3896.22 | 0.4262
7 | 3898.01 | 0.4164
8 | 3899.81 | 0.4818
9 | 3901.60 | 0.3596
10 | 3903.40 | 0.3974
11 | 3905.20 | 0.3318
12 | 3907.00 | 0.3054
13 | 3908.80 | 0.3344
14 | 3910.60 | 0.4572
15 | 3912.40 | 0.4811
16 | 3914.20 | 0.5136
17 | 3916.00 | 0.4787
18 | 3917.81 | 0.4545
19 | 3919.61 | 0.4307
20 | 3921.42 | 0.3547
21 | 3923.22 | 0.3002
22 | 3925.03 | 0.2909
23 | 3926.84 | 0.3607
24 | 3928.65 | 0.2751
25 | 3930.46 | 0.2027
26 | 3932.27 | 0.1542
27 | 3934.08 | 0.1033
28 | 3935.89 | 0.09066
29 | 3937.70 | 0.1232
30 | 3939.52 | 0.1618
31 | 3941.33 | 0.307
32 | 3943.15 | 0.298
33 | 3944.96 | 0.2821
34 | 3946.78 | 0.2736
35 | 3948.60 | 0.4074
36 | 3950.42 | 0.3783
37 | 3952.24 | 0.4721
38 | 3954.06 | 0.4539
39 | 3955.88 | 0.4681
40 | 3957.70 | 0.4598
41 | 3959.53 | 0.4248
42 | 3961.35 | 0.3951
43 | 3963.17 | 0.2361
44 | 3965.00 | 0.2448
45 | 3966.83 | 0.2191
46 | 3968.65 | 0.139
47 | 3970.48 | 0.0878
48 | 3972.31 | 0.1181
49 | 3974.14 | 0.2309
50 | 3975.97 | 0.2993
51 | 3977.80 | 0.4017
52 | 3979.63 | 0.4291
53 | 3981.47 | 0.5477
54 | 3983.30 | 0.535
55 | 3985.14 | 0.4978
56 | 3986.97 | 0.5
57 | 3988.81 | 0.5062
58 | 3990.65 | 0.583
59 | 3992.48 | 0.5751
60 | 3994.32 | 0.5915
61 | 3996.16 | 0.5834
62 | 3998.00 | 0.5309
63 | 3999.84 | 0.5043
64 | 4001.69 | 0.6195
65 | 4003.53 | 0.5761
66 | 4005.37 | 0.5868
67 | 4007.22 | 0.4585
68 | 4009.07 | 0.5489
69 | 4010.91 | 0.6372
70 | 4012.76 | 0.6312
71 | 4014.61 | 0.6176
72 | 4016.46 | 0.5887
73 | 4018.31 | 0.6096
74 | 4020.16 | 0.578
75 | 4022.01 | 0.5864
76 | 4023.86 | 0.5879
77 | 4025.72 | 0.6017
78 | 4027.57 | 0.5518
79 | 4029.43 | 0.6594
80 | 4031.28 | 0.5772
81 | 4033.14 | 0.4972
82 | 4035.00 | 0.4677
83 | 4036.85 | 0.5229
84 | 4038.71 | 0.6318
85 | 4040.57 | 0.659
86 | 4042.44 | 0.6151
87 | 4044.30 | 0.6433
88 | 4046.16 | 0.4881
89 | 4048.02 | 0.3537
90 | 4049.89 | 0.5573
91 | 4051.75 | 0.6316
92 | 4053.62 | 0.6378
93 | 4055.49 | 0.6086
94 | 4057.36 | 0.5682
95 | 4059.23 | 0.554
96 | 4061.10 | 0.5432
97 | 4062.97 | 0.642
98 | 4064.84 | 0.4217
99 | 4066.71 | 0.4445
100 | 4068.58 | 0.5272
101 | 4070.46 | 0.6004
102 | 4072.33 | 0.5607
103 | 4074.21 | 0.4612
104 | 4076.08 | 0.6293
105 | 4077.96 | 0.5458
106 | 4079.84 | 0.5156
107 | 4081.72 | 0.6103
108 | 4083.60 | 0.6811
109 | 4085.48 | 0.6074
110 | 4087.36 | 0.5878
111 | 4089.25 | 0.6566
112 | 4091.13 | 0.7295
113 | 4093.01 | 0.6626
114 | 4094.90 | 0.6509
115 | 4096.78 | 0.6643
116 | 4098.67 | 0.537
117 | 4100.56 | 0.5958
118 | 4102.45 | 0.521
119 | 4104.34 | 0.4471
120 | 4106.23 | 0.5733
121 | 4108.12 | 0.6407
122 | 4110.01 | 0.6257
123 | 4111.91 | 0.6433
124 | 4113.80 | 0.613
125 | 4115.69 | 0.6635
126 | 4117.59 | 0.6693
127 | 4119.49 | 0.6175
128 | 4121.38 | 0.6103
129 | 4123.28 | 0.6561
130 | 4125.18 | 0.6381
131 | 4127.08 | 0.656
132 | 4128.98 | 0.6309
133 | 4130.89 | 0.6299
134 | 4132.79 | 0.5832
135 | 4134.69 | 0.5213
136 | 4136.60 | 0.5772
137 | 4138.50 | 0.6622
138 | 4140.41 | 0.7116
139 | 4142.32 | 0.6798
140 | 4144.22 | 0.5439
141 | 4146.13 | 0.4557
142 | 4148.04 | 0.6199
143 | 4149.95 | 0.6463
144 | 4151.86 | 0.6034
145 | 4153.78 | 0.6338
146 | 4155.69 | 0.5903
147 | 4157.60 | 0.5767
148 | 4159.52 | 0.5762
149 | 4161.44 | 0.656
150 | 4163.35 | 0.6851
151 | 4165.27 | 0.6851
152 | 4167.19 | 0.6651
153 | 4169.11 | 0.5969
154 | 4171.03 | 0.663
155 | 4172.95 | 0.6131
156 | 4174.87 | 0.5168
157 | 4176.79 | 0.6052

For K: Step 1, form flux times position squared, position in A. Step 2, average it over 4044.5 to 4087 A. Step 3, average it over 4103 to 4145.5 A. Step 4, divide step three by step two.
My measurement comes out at 1.1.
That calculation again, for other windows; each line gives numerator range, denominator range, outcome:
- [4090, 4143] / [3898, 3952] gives 2.09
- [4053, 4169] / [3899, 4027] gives 1.57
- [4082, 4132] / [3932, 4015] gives 1.66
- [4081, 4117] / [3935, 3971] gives 2.22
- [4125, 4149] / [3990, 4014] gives 1.14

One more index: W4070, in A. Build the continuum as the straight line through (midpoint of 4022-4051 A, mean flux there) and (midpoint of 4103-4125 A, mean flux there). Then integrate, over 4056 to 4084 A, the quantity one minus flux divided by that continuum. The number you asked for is 1.56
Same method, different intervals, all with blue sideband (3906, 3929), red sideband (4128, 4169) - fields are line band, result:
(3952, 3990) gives 6.7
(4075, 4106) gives -2.4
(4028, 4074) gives -3.3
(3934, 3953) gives 6.8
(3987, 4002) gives -2.9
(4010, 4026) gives -3.8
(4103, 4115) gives -0.3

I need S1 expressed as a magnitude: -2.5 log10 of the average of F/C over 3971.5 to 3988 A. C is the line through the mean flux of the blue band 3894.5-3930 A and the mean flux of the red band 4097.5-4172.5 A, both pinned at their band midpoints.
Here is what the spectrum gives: 0.16 mag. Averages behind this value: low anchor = 0.391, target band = 0.398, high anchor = 0.613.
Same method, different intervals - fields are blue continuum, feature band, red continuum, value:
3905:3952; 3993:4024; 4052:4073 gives -0.249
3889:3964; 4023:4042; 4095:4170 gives -0.189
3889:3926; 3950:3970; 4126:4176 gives 0.259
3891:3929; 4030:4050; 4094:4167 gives -0.049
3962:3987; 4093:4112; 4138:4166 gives -0.108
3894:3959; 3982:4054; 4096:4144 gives -0.199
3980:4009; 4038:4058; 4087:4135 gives -0.005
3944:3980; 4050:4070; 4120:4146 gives -0.144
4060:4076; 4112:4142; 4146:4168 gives -0.071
